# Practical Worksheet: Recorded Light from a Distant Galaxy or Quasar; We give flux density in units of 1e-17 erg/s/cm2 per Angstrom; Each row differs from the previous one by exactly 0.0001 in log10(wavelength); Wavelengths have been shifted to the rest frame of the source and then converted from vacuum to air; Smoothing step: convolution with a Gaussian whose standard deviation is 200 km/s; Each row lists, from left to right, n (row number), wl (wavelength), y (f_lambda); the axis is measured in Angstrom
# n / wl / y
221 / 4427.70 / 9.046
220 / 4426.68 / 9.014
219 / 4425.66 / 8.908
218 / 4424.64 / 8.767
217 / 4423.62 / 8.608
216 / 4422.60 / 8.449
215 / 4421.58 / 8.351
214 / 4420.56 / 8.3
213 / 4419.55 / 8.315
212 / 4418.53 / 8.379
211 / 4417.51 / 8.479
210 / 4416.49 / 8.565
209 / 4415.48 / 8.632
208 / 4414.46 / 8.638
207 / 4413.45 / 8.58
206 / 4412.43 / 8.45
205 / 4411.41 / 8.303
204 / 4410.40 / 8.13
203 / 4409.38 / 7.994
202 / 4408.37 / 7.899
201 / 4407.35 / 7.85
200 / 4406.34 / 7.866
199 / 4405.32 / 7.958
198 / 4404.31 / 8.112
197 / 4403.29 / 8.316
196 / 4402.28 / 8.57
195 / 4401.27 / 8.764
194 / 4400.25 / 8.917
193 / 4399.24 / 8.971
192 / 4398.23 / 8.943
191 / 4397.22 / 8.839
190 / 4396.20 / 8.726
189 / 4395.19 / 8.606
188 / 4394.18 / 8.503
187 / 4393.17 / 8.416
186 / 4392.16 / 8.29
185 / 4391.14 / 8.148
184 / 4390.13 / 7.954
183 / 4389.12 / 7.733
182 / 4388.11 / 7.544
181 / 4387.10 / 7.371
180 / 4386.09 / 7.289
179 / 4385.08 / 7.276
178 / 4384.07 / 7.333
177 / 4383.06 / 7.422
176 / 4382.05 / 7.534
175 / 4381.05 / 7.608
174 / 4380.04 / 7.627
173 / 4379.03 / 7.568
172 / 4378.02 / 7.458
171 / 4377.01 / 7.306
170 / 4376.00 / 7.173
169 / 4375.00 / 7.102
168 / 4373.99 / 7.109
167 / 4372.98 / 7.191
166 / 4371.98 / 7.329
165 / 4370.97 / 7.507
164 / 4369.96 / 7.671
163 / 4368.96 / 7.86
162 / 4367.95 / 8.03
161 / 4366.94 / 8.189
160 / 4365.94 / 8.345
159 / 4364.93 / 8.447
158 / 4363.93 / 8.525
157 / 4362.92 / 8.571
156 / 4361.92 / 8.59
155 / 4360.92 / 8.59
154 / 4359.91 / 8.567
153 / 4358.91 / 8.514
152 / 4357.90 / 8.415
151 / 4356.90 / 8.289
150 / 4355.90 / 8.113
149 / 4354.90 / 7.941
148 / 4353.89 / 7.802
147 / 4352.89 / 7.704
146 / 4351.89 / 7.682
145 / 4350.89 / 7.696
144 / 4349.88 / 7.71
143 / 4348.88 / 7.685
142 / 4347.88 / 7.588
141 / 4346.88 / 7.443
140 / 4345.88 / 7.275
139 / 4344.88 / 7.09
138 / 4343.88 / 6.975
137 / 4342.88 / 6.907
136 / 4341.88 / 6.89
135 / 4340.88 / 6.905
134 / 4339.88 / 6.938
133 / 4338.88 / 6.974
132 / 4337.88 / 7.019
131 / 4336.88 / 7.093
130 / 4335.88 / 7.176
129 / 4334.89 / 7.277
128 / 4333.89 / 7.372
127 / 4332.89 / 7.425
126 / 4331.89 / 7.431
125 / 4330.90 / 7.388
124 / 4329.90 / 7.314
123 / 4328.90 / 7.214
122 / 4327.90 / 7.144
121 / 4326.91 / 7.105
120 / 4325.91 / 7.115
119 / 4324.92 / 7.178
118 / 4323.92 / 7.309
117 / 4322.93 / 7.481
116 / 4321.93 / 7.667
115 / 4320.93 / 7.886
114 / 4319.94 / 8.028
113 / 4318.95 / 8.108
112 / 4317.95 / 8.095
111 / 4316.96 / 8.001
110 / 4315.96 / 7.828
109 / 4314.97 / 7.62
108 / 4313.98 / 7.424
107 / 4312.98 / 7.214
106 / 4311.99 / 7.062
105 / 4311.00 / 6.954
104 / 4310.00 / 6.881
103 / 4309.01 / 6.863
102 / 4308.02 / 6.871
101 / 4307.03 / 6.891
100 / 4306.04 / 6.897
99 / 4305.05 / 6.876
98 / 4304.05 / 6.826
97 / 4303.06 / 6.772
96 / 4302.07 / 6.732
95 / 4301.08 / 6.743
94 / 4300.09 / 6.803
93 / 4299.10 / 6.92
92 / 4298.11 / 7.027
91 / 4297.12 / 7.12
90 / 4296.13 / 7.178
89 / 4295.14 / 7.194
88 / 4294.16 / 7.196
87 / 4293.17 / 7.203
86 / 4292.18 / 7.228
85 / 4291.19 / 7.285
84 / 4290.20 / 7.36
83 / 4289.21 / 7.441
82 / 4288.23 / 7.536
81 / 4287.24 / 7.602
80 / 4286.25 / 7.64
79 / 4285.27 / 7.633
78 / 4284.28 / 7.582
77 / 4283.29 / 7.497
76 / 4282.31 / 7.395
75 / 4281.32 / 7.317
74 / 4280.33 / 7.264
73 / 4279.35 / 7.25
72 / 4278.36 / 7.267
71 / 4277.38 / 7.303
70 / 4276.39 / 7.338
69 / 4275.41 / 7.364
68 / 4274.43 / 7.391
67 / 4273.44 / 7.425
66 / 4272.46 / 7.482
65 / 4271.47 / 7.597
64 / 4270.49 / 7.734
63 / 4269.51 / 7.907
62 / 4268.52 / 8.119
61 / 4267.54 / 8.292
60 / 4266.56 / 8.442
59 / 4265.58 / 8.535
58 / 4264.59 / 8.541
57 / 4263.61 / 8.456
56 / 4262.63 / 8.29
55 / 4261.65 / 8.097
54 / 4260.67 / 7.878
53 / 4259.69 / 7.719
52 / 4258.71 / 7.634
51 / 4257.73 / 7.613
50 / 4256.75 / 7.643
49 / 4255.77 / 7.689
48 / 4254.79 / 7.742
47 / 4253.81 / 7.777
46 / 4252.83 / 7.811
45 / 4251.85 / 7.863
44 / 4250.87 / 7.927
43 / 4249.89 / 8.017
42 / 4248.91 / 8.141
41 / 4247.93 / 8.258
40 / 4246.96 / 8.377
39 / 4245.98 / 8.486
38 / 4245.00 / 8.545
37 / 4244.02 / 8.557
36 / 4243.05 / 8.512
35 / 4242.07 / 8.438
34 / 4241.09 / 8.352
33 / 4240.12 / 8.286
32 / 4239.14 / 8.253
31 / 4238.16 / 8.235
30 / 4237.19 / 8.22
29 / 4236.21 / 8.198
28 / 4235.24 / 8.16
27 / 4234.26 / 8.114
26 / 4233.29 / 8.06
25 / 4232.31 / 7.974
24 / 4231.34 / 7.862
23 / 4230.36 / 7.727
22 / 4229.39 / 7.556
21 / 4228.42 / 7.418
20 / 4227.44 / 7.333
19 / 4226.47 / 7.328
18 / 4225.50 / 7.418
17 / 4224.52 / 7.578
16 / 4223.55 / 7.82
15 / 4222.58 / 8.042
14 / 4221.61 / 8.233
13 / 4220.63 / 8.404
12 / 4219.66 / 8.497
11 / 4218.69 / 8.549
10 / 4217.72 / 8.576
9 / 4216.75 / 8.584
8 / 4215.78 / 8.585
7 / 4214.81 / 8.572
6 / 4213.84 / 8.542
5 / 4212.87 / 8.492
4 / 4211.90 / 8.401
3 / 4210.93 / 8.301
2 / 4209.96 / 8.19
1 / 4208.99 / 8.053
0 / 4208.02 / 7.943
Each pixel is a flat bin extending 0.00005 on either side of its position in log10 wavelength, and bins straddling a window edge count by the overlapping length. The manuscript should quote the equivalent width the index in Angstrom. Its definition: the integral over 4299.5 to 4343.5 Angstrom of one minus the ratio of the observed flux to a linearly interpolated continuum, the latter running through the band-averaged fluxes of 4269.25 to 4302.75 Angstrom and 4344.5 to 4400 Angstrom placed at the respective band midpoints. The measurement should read 2.0 Angstrom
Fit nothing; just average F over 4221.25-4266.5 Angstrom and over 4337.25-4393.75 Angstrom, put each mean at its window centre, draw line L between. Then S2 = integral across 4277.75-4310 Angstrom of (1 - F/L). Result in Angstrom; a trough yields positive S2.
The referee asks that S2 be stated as 2.9 Angstrom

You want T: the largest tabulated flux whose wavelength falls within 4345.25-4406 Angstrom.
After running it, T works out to 8.971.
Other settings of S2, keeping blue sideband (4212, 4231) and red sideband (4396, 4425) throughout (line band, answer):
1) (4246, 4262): 0.5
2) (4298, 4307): 1.5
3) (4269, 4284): 1.4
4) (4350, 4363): 0.3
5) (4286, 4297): 1.2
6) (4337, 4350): 1.8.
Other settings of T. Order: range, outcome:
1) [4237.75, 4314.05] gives 8.557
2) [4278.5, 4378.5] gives 8.59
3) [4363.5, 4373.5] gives 8.525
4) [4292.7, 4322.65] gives 8.108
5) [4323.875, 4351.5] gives 7.71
